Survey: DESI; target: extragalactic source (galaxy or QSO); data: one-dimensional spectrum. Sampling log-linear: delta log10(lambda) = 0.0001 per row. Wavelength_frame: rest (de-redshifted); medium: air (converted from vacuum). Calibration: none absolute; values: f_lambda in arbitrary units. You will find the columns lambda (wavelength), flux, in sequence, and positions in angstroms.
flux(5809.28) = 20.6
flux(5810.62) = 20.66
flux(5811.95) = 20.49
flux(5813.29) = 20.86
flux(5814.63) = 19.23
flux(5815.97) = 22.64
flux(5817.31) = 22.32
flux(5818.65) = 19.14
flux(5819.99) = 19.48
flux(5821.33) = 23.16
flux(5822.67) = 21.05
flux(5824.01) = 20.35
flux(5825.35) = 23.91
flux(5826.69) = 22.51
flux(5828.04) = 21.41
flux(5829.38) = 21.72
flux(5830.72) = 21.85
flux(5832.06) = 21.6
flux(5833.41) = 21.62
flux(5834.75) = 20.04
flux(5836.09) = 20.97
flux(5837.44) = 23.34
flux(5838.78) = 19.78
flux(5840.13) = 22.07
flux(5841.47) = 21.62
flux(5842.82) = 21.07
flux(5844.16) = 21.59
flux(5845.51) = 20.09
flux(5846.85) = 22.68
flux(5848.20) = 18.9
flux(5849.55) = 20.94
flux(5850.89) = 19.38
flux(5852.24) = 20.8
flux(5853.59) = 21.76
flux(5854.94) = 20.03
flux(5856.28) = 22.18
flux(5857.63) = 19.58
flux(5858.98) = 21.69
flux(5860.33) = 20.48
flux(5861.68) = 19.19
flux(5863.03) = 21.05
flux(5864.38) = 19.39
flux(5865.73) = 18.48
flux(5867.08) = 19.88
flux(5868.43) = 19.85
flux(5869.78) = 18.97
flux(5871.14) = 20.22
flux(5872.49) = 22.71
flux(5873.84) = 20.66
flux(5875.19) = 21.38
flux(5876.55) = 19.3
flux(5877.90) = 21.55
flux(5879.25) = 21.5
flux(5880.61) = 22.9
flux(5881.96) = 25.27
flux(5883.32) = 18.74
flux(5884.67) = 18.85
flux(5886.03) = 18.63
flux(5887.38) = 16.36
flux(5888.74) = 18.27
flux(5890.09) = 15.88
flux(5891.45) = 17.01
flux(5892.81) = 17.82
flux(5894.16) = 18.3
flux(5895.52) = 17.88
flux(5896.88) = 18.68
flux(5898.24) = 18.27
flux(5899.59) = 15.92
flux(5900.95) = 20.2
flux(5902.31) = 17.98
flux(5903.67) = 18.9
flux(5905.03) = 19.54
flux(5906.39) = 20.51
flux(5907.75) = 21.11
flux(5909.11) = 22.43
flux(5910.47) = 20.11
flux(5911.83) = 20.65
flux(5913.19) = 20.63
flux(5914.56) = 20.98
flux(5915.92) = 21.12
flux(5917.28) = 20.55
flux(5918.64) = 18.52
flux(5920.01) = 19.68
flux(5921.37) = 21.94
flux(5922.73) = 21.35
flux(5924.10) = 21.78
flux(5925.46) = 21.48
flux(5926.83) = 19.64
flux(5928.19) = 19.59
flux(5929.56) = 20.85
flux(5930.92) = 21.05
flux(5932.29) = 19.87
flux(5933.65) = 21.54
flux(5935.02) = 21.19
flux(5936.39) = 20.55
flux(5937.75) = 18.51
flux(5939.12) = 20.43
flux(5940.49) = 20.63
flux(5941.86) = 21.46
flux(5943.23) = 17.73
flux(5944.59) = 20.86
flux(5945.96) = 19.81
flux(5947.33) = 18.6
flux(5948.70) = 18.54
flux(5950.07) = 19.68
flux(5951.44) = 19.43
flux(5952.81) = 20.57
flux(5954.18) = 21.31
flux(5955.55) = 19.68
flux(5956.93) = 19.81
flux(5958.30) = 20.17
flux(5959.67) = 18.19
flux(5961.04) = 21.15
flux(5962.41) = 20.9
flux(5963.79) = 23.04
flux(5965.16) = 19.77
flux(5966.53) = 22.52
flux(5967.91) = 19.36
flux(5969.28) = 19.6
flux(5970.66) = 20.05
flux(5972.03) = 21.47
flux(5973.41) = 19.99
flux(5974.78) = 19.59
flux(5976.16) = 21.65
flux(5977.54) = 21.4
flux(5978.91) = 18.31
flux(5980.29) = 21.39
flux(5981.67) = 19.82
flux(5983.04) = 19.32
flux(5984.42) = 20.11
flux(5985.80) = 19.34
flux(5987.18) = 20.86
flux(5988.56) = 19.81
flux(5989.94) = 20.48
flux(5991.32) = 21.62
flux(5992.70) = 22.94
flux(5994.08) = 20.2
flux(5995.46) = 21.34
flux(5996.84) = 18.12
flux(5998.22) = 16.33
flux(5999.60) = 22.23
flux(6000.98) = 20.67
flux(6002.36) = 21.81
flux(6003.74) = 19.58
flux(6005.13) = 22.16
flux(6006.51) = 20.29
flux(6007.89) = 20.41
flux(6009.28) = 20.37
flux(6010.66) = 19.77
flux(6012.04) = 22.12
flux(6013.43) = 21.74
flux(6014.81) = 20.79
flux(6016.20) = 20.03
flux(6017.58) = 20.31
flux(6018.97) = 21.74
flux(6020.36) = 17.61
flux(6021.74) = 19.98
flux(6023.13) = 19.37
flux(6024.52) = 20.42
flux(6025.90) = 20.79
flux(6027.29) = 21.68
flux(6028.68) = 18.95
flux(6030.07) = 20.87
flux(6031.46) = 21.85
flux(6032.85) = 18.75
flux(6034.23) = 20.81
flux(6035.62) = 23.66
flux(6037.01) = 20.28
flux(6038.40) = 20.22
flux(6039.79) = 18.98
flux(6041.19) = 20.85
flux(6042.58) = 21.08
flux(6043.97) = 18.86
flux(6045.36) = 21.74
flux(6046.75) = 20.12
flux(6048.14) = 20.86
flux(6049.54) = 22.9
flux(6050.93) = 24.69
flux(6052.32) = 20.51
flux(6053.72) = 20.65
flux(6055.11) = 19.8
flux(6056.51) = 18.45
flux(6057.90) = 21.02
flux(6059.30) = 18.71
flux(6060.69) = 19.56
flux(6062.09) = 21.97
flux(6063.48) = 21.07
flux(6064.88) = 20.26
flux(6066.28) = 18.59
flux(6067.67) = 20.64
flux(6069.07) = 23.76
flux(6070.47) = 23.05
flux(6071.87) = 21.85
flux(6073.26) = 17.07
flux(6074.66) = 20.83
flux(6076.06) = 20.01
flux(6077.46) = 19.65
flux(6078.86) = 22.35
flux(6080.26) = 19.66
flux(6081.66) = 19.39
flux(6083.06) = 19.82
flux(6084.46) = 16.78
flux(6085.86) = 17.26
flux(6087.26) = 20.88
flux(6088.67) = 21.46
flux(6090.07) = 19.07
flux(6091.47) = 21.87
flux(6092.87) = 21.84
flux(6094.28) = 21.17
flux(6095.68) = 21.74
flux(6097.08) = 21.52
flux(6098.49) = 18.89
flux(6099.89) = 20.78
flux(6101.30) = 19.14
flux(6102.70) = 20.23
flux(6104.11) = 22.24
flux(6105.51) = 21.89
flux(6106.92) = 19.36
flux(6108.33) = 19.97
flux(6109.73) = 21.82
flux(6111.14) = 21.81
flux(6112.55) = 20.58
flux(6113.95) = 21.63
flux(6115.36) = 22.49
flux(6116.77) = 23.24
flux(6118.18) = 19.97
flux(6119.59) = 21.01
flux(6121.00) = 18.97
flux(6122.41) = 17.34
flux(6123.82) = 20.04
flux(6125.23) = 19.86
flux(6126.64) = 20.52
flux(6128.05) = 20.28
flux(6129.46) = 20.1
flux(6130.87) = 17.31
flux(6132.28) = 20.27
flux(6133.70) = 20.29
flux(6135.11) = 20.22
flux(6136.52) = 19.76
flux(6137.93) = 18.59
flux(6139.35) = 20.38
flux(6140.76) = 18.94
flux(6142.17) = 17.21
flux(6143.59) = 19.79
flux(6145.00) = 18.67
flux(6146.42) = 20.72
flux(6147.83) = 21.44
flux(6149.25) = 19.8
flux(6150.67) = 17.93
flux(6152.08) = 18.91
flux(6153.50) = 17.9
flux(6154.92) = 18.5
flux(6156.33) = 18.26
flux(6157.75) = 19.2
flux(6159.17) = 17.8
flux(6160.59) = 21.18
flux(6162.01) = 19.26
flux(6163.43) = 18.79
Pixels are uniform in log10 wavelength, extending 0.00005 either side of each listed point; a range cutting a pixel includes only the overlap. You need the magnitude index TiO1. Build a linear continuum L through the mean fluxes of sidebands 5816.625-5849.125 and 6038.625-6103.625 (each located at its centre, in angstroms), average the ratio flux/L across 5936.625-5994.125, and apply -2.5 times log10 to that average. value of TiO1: 0.03 mag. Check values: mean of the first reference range 21.3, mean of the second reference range 20.5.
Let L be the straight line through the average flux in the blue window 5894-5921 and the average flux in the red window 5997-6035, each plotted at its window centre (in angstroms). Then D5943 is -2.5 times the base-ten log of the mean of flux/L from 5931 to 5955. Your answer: -0.01 mag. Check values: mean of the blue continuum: 19.6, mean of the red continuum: 20.4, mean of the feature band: 20.1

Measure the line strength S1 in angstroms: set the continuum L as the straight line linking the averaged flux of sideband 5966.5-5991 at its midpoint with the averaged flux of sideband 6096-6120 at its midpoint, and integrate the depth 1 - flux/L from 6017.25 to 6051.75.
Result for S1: -0.23 angstroms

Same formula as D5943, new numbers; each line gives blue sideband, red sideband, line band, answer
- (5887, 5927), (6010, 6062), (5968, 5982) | -0.01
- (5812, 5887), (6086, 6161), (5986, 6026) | 0.00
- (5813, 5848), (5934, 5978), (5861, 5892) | 0.06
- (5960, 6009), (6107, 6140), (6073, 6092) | 0.03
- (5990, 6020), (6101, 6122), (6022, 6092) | 0.02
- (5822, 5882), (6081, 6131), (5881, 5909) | 0.11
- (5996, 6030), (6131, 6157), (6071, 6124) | -0.04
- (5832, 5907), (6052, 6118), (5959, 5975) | -0.01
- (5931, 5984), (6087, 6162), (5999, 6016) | -0.04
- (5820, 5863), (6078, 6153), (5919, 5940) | 0.01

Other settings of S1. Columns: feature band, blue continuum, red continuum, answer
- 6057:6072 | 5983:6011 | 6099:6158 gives -0.54 angstroms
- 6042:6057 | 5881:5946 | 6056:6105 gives -0.48 angstroms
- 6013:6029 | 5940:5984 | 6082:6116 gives 0.05 angstroms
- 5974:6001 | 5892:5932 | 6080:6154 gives -0.41 angstroms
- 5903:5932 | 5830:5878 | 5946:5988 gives -0.23 angstroms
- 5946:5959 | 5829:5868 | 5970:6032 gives 0.50 angstroms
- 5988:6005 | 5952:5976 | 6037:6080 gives 0.02 angstroms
